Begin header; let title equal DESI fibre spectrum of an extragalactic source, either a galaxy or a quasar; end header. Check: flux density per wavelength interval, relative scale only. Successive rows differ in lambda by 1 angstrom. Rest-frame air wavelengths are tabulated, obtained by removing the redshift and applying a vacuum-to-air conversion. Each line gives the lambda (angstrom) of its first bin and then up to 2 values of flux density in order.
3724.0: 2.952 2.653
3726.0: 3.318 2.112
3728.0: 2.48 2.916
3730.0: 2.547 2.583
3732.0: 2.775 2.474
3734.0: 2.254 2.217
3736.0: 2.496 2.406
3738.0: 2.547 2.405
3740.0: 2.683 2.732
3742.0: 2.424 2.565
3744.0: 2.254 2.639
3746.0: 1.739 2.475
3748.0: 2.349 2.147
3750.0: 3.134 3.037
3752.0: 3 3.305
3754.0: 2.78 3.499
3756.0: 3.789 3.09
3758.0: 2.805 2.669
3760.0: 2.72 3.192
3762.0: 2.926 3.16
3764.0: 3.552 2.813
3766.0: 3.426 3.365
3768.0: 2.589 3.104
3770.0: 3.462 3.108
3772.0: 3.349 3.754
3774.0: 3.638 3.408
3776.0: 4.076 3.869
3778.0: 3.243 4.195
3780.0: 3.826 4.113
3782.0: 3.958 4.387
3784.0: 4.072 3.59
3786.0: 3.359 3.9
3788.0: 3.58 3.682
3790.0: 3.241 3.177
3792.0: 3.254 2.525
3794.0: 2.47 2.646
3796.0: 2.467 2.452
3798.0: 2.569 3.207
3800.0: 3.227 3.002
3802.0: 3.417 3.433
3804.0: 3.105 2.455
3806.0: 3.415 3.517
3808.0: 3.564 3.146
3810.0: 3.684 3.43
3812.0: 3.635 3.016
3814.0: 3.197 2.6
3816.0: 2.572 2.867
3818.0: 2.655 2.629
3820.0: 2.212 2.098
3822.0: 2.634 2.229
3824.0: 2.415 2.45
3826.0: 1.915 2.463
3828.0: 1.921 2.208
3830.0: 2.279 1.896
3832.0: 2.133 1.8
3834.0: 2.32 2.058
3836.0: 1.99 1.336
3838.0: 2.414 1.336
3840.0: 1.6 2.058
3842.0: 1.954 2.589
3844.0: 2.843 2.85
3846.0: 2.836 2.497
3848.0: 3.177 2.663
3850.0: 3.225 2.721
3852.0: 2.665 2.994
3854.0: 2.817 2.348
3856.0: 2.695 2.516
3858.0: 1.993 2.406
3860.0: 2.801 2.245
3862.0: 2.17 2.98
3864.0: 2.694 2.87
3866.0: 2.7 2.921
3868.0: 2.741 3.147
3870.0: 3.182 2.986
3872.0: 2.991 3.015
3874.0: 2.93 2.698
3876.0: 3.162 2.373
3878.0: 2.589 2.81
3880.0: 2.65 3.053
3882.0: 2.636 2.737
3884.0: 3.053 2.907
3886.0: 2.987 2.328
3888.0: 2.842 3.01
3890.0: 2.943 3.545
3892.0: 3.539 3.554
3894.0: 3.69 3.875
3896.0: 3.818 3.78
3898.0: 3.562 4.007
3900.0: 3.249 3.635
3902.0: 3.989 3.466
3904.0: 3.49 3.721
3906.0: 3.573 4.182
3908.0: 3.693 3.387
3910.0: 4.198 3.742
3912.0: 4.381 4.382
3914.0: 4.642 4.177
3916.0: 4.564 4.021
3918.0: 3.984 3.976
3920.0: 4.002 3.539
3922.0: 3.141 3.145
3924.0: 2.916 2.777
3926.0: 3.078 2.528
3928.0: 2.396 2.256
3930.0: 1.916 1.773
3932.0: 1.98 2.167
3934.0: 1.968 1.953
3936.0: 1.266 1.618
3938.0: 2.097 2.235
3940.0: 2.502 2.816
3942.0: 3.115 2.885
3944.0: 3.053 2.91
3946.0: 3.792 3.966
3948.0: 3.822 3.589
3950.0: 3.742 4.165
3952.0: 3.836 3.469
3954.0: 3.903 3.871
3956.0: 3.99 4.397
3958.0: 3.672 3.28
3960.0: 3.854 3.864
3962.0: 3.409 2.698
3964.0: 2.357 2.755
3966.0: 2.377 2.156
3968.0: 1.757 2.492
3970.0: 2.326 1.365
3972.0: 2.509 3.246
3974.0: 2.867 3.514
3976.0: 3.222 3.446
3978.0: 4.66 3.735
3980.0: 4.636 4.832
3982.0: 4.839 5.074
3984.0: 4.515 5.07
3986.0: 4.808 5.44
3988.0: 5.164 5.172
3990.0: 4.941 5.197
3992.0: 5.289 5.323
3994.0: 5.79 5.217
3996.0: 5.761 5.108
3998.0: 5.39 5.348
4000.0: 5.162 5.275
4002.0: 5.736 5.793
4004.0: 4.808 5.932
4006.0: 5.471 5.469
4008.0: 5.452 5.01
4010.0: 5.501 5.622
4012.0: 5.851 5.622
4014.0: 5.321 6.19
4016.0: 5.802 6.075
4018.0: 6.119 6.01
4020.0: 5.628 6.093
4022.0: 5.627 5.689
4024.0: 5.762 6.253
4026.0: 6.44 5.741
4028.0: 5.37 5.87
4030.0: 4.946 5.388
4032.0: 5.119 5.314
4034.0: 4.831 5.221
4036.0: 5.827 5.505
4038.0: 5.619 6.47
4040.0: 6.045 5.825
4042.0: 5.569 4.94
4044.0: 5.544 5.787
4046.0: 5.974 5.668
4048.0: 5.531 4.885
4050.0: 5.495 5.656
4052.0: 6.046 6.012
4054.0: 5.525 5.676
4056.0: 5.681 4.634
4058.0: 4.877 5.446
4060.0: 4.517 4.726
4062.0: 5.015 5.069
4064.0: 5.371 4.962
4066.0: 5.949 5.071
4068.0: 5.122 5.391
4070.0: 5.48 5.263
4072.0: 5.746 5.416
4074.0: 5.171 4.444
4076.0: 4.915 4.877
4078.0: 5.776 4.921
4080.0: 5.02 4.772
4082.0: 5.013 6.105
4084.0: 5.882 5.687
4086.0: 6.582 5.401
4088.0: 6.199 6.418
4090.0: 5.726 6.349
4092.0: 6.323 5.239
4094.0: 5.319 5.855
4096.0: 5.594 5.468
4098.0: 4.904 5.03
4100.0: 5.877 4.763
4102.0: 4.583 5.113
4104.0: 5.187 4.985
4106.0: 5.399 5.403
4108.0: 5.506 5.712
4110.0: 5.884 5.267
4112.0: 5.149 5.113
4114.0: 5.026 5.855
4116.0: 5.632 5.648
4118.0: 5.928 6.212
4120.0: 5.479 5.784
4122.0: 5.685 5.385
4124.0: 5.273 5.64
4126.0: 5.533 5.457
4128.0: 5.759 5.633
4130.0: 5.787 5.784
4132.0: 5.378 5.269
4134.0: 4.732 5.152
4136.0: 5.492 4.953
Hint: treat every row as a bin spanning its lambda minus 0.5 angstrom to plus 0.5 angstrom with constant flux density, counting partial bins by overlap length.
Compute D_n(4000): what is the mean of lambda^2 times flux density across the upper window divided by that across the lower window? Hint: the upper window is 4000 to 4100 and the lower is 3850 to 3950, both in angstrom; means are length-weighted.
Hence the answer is 1.94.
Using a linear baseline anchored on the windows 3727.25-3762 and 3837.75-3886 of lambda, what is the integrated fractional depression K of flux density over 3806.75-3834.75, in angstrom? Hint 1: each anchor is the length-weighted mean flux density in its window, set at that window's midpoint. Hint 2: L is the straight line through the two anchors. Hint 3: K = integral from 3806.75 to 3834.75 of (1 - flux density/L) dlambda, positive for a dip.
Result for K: 0.69 angstrom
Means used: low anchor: 2.68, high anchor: 2.68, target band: 2.61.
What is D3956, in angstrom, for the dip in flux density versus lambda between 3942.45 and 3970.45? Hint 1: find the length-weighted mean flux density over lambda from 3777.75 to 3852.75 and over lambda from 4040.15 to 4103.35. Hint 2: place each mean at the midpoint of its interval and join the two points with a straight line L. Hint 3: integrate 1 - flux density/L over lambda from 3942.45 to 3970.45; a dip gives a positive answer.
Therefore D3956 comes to 6.2 angstrom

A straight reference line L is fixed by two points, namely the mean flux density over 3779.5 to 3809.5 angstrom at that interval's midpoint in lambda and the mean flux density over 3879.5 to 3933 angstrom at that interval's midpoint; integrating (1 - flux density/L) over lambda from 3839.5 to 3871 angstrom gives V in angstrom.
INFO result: 6.4 angstrom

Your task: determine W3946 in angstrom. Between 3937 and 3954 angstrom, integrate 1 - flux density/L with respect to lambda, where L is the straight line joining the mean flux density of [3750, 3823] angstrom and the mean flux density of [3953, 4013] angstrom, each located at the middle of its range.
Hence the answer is 3.7 angstrom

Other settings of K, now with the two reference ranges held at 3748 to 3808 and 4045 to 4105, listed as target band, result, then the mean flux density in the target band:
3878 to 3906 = 5.48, 3.28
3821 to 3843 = 9.43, 2.08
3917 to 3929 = 3.01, 3.22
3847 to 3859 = 3.50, 2.69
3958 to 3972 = 5.79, 2.7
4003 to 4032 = -4.00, 5.67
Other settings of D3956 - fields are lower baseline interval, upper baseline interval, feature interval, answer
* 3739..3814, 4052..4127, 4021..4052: -3.53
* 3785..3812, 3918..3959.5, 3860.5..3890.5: 2.69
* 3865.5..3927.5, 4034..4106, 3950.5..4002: 3.24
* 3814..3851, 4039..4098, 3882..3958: 3.88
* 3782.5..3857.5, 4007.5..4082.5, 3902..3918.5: -0.57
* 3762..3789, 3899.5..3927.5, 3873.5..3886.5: 3.02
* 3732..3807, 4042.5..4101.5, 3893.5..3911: 1.62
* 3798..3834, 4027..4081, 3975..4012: -2.91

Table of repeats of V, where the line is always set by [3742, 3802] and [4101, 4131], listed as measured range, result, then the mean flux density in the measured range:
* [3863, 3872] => 2.1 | 2.91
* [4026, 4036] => -1.0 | 5.39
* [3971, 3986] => 2.0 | 3.95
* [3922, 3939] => 7.9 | 2.27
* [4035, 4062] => -2.6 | 5.5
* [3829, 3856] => 9.5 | 2.36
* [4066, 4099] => -1.4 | 5.48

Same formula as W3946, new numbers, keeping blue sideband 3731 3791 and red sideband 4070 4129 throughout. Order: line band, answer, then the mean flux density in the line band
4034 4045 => -1.23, 5.62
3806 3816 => 0.51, 3.28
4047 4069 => -0.52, 5.31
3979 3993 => -0.84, 4.96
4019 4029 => -1.83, 5.85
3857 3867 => 3.29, 2.56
